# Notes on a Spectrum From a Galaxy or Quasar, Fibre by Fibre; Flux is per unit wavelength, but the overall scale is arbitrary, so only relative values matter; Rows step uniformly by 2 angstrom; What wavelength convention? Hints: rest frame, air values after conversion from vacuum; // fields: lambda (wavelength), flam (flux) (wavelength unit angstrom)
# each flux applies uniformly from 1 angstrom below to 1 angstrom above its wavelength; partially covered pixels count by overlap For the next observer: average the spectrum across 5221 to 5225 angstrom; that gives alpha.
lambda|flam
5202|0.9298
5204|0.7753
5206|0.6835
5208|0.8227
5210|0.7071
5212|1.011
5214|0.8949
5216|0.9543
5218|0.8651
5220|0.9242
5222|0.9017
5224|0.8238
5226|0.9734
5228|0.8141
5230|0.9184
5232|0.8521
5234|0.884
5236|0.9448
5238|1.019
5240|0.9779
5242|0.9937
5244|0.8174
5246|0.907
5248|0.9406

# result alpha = 0.863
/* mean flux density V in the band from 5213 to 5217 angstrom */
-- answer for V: 0.925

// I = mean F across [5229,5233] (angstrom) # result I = 0.885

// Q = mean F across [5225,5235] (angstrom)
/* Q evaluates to 0.888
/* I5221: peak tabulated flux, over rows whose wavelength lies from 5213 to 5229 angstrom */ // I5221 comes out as 0.9734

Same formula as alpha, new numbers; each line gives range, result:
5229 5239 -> 0.924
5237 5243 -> 0.997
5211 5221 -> 0.93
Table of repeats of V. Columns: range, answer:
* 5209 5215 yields 0.871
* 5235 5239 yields 0.982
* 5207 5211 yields 0.765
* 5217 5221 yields 0.895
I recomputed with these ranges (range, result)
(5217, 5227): 0.898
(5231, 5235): 0.868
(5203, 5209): 0.76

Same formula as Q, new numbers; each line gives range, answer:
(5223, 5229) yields 0.87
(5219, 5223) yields 0.913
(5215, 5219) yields 0.91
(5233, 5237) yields 0.914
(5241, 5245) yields 0.906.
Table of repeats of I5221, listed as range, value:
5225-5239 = 1.019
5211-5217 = 1.011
